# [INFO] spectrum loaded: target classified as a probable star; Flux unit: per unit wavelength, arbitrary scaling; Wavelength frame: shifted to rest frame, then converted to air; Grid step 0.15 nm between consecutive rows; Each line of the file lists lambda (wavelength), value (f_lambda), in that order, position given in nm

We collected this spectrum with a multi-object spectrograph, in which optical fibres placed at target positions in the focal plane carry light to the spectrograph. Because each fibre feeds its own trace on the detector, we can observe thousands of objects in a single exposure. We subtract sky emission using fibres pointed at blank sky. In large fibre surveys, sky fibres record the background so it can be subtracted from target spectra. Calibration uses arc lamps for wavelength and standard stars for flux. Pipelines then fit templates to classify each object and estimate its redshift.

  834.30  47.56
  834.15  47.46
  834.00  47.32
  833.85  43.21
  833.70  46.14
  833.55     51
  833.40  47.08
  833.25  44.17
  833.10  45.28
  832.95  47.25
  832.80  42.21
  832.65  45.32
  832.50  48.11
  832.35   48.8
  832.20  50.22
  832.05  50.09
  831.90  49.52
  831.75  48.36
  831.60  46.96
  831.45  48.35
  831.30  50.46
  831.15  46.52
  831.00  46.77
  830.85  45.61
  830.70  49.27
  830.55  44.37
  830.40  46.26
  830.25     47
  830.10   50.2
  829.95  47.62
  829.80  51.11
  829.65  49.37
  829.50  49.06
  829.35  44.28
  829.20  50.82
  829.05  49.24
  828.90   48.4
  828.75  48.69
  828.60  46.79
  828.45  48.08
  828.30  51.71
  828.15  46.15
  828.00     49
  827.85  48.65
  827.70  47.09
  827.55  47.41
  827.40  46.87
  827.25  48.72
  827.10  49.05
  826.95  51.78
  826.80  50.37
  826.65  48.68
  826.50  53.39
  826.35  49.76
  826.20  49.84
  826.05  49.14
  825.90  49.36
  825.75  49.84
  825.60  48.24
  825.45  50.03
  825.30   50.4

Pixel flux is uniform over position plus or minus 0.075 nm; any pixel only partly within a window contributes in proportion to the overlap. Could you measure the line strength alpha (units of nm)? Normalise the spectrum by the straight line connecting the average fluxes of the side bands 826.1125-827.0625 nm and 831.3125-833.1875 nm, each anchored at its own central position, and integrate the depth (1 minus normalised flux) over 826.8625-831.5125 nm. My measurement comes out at 0.09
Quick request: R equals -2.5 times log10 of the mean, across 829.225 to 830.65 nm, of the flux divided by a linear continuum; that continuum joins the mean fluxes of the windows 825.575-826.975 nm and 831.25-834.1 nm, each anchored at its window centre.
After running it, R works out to 0.01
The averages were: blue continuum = 50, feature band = 47.8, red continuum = 47.3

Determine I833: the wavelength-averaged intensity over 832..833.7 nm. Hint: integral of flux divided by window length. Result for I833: 47.1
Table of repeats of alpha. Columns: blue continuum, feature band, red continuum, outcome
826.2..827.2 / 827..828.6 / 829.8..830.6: 0.04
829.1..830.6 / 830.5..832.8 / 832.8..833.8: -0.03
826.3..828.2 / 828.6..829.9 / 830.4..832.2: -0.01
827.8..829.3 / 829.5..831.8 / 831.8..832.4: 0.06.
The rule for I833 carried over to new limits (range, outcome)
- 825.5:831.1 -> 48.6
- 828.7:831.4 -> 48.1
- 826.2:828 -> 49.3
